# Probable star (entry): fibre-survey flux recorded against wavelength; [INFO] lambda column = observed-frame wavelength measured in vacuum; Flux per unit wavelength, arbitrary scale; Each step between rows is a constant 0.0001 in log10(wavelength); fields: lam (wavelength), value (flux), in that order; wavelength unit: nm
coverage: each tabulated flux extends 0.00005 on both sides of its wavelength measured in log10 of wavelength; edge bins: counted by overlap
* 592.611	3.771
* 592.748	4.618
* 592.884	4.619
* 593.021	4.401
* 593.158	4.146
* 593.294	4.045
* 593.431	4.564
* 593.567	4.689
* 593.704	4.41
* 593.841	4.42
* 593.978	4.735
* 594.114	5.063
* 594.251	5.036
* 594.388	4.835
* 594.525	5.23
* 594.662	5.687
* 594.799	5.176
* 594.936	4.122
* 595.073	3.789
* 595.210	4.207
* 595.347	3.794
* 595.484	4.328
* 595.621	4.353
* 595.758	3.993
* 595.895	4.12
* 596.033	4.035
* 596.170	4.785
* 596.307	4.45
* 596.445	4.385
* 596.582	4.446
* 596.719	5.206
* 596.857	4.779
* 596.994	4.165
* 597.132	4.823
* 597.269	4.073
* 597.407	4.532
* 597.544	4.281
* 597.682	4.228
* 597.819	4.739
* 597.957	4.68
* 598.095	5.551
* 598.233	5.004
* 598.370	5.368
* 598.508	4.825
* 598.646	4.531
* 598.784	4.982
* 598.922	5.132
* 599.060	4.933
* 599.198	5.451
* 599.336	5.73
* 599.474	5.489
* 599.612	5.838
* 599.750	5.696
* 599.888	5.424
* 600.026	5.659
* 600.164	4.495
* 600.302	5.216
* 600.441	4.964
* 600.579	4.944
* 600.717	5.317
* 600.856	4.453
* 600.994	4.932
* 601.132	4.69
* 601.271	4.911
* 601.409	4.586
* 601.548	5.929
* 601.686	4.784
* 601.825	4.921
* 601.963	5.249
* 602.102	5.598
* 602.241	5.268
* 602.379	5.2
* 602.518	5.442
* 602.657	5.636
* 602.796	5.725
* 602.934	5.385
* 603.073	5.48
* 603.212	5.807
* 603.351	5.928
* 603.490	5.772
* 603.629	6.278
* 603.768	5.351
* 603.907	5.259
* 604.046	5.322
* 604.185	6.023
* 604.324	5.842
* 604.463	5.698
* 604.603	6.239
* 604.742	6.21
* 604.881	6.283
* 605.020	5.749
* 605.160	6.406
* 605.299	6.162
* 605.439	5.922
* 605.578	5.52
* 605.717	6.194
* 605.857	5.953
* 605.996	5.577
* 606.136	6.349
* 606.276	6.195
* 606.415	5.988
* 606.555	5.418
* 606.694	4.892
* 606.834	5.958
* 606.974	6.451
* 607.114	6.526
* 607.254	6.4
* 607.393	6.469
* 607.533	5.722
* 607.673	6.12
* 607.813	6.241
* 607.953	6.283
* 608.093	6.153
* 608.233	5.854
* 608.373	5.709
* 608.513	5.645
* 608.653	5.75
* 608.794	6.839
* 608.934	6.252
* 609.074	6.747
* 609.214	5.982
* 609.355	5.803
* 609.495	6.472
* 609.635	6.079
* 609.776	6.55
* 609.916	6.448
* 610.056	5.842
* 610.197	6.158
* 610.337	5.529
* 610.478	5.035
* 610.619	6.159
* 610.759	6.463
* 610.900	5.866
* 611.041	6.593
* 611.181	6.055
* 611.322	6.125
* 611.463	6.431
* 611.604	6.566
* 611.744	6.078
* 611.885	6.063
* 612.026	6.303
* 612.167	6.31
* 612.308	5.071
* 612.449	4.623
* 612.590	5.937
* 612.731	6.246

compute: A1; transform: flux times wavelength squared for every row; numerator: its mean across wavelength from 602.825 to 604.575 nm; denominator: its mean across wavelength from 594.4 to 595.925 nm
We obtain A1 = 1.31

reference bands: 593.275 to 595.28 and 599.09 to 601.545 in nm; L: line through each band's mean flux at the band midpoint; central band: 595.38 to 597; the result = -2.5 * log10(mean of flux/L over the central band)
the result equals 0.10 mag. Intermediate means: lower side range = 4.68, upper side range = 5.18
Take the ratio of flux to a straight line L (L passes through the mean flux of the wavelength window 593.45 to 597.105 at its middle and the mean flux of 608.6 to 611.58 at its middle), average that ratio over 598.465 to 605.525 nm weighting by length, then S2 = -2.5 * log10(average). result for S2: -0.03 mag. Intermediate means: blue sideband 4.55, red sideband 6.16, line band 5.44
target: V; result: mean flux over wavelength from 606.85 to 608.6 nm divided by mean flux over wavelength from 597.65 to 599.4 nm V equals 1.22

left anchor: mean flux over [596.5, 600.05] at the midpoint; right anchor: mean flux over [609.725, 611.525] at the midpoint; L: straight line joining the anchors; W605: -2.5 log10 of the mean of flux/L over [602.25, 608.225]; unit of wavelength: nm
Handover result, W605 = -0.054 mag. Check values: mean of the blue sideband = 4.97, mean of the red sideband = 6.09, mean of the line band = 5.89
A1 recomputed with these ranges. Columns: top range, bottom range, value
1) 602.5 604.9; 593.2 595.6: 1.29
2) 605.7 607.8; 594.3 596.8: 1.39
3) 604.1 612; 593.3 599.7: 1.34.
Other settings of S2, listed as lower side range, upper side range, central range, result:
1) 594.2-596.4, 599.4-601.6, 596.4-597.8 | 0.05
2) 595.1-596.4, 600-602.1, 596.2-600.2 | -0.08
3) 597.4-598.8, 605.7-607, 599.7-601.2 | 0.01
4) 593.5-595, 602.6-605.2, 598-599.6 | 0.02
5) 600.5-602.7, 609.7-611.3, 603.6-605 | -0.08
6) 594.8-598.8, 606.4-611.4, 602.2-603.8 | -0.06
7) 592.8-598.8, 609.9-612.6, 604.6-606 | -0.11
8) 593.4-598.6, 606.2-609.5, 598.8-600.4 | -0.06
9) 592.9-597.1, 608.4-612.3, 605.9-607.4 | -0.05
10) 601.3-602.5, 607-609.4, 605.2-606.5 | -0.04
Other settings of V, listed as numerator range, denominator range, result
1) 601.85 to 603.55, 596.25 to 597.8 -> 1.23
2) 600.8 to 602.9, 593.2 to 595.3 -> 1.11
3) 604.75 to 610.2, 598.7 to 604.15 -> 1.14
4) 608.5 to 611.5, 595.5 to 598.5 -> 1.34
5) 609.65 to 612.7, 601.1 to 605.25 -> 1.08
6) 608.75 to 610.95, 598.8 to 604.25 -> 1.15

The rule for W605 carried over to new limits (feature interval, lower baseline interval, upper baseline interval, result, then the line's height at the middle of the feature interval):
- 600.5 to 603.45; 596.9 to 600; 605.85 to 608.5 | 0.03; 5.4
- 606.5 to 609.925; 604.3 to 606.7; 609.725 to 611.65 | -0.01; 6.04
